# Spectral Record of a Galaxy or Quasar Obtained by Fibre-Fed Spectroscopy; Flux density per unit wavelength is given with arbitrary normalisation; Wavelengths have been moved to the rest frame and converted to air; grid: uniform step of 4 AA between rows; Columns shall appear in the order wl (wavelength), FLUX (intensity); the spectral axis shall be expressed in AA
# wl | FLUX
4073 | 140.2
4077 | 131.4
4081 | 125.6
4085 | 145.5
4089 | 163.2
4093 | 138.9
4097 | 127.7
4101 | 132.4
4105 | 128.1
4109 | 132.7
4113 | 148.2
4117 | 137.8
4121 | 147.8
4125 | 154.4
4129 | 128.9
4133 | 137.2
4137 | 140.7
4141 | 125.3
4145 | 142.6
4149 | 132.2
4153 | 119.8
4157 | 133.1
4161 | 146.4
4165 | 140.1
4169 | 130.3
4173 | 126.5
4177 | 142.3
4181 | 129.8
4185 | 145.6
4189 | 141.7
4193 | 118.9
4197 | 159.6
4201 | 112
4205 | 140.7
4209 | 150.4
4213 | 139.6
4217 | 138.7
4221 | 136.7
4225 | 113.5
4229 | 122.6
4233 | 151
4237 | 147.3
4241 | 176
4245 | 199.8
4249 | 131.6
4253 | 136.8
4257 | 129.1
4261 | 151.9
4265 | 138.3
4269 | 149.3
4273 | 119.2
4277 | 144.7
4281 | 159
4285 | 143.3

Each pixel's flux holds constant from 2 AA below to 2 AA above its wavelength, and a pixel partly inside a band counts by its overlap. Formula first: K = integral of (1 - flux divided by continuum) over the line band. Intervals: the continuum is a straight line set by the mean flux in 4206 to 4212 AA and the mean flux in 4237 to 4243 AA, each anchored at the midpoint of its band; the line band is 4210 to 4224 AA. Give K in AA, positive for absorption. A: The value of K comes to 1.3 AA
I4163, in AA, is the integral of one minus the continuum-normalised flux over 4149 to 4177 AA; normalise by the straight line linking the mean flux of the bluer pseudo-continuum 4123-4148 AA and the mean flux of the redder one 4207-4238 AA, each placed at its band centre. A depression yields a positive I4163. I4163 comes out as 0.9 AA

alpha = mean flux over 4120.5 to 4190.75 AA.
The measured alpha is 137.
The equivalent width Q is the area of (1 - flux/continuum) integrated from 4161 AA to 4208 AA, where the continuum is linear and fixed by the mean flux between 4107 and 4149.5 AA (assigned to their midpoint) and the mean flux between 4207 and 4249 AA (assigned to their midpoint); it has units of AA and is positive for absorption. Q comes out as 2.4 AA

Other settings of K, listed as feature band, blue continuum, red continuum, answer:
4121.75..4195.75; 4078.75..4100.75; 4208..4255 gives 3.37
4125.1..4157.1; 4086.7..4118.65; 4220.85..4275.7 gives 1.41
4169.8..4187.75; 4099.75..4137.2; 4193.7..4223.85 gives 0.31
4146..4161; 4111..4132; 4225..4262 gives 1.31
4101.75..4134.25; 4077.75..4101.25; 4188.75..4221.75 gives -0.14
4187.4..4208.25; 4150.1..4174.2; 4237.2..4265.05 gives 0.80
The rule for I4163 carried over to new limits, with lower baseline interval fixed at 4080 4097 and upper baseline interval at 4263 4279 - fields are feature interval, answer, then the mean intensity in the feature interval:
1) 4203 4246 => -2.07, 146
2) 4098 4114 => 0.90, 134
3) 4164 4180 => 0.71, 134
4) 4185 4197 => 0.19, 138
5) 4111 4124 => -0.33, 145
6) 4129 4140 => 0.42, 136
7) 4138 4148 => 0.47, 134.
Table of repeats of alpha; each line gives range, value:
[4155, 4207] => 136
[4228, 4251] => 156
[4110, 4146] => 140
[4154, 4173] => 135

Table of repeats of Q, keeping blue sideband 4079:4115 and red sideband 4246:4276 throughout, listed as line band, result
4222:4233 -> 1.0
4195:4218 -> -0.3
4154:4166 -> 0.0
